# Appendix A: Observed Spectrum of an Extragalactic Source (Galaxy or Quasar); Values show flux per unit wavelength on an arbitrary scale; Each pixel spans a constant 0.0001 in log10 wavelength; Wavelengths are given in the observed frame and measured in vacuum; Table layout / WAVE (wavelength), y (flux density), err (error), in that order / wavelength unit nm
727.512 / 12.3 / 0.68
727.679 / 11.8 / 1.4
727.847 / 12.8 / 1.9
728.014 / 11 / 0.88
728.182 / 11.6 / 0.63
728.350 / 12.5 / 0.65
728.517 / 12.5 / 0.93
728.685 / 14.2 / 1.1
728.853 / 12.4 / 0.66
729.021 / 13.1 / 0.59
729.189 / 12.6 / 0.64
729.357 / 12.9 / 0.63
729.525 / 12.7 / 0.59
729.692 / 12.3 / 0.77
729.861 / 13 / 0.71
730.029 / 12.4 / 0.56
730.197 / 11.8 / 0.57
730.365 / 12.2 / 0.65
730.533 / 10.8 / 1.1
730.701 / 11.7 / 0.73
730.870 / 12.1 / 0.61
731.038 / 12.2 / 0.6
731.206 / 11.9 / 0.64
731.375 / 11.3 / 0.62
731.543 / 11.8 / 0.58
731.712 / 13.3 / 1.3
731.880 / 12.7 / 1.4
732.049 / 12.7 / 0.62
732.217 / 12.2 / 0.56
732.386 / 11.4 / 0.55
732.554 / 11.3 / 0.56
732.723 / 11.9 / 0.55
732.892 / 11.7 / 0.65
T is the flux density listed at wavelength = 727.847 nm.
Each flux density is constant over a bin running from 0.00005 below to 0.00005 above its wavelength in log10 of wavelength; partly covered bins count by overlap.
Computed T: 12.8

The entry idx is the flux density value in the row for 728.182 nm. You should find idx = 11.6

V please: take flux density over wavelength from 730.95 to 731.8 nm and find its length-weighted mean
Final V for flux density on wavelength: 12.1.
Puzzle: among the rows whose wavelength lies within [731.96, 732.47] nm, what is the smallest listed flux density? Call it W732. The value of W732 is 11.4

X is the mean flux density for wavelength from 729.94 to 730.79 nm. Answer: 11.8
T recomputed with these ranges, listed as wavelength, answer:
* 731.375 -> 11.3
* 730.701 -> 11.7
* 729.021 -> 13.1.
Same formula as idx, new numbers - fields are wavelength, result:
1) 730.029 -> 12.4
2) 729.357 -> 12.9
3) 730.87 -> 12.1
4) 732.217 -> 12.2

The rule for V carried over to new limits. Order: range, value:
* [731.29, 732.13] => 12.3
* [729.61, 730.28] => 12.4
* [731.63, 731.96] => 13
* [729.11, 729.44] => 12.7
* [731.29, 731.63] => 11.5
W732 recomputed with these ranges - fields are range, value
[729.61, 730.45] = 11.8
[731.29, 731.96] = 11.3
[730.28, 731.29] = 10.8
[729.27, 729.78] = 12.3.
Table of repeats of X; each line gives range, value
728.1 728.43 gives 12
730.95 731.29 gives 12.1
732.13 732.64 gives 11.7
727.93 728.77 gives 12.4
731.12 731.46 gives 11.6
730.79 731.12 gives 12.2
